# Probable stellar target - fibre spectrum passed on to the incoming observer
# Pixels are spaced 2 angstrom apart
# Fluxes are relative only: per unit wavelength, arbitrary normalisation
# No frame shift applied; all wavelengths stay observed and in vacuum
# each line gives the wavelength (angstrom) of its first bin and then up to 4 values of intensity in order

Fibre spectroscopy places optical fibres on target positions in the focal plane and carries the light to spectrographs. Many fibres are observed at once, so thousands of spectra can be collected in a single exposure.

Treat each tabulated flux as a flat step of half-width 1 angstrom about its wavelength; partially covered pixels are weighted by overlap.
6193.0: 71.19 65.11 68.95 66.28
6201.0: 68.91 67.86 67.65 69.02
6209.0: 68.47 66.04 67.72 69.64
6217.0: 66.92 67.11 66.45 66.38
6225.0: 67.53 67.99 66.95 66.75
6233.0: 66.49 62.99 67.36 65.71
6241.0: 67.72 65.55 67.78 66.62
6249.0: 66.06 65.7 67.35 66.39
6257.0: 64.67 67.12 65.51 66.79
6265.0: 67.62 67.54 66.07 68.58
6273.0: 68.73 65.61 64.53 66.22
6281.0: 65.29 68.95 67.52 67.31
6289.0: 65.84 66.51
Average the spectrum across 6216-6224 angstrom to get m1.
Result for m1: 66.7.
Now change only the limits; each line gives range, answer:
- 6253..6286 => 66.7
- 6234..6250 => 66.2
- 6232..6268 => 66.4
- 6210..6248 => 66.8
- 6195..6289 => 66.9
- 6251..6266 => 66.4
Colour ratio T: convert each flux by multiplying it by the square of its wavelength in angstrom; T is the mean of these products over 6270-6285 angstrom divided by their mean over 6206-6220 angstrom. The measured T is 1.01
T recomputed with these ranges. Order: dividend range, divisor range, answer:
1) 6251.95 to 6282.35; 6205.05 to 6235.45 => 1.01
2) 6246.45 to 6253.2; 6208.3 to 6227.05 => 0.99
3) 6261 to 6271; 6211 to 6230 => 1.01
